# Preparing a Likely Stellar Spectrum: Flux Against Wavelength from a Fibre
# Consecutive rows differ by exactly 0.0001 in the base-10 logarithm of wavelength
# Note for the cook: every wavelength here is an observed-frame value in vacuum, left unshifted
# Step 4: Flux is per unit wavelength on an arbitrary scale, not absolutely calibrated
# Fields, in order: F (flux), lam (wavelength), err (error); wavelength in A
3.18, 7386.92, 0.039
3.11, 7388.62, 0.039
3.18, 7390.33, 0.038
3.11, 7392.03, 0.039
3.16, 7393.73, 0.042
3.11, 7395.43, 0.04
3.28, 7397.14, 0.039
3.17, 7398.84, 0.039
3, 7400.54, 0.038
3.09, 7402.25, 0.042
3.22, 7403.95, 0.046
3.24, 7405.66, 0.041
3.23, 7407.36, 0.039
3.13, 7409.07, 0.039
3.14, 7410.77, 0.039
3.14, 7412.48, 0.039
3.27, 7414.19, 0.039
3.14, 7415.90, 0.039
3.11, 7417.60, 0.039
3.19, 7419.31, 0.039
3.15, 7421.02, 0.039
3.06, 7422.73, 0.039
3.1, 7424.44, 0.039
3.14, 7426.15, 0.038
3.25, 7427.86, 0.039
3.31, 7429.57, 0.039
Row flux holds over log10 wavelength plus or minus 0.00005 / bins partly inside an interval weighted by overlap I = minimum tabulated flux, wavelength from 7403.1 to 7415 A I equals 3.13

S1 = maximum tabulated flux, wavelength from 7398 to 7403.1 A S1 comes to 3.17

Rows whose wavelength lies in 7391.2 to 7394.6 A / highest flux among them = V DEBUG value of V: 3.16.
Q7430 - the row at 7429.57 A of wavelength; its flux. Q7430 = 3.31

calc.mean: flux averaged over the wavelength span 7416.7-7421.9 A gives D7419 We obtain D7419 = 3.15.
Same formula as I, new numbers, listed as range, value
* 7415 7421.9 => 3.11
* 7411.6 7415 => 3.14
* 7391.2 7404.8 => 3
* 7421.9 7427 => 3.06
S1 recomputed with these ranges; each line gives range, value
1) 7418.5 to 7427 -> 3.19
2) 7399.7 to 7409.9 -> 3.24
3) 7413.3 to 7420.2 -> 3.27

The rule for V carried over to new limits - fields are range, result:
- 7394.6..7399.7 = 3.28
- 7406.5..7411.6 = 3.23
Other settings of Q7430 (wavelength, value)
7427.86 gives 3.25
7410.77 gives 3.14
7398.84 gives 3.17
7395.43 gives 3.11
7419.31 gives 3.19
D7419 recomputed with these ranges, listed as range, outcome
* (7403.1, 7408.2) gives 3.23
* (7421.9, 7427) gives 3.1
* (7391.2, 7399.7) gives 3.17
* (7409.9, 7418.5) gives 3.16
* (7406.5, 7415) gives 3.18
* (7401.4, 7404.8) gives 3.16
